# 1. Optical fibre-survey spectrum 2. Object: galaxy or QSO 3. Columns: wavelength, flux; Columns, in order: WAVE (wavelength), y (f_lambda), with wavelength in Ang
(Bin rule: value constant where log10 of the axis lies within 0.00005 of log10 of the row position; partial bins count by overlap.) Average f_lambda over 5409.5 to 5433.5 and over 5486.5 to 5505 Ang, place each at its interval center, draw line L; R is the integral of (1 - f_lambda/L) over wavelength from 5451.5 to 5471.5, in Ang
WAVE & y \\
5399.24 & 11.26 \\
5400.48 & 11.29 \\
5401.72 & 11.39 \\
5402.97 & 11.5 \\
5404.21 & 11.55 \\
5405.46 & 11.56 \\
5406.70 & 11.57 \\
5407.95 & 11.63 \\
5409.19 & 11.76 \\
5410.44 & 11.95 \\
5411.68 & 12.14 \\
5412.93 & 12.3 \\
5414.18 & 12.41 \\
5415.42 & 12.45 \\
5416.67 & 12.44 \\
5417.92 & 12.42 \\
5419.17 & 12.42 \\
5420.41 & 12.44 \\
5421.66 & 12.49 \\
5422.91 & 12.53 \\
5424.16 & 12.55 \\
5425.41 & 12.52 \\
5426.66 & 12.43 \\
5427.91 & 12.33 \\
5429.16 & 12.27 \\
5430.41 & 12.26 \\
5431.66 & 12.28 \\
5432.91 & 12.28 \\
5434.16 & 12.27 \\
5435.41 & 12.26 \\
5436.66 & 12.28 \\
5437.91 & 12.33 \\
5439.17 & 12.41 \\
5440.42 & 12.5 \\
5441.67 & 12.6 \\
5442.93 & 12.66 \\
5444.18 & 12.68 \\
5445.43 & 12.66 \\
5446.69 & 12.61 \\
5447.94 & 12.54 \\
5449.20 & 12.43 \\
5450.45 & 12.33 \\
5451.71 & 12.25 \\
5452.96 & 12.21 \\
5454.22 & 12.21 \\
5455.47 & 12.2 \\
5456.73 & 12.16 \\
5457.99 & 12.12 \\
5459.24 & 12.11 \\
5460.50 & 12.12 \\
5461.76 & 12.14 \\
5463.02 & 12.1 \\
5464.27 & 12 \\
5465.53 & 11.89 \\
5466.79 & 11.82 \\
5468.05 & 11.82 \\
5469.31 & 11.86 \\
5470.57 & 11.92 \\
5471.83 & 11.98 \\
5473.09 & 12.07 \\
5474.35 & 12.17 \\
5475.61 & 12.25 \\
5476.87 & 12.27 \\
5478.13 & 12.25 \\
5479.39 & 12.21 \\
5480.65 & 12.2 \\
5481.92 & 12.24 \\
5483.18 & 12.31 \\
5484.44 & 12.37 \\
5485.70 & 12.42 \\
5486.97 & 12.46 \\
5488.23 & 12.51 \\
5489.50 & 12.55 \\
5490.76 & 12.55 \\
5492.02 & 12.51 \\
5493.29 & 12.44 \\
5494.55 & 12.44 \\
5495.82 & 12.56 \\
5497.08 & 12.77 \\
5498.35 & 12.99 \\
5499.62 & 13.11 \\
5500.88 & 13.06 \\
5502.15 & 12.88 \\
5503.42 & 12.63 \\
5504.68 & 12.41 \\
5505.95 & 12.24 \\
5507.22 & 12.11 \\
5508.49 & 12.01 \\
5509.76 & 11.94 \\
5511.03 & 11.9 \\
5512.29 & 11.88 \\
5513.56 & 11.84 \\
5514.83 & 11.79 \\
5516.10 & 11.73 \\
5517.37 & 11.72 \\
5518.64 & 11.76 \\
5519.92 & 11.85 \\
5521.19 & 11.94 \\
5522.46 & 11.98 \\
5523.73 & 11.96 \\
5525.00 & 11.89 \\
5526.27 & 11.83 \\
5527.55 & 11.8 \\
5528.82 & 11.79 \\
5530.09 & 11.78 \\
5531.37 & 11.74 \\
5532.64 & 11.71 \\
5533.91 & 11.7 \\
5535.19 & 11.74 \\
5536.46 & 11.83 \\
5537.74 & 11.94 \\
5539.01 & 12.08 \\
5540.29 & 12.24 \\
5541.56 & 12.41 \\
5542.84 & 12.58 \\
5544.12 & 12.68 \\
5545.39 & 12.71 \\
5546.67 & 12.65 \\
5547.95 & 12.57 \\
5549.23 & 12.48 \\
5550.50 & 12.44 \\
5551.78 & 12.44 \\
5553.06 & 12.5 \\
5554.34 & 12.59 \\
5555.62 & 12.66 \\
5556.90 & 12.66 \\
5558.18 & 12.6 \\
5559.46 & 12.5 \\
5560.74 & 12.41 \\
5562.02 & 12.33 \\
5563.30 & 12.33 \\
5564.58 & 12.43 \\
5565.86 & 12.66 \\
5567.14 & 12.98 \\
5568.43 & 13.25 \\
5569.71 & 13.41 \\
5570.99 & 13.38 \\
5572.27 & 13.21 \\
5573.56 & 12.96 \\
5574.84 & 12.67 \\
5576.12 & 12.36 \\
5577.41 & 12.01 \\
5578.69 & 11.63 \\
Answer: 0.8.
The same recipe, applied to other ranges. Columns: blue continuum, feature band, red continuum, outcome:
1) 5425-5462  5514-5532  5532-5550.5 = 0.6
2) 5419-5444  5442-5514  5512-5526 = -1.2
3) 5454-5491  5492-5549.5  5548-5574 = 1.3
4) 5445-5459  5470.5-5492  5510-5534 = -0.3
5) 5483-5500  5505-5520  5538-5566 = 0.8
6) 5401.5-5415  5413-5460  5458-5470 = -1.9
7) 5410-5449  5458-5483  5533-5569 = 0.7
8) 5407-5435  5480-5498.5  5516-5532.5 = -0.8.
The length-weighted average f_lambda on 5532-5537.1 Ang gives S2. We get 11.8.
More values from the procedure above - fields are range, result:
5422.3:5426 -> 12.5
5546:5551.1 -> 12.5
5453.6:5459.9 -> 12.2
